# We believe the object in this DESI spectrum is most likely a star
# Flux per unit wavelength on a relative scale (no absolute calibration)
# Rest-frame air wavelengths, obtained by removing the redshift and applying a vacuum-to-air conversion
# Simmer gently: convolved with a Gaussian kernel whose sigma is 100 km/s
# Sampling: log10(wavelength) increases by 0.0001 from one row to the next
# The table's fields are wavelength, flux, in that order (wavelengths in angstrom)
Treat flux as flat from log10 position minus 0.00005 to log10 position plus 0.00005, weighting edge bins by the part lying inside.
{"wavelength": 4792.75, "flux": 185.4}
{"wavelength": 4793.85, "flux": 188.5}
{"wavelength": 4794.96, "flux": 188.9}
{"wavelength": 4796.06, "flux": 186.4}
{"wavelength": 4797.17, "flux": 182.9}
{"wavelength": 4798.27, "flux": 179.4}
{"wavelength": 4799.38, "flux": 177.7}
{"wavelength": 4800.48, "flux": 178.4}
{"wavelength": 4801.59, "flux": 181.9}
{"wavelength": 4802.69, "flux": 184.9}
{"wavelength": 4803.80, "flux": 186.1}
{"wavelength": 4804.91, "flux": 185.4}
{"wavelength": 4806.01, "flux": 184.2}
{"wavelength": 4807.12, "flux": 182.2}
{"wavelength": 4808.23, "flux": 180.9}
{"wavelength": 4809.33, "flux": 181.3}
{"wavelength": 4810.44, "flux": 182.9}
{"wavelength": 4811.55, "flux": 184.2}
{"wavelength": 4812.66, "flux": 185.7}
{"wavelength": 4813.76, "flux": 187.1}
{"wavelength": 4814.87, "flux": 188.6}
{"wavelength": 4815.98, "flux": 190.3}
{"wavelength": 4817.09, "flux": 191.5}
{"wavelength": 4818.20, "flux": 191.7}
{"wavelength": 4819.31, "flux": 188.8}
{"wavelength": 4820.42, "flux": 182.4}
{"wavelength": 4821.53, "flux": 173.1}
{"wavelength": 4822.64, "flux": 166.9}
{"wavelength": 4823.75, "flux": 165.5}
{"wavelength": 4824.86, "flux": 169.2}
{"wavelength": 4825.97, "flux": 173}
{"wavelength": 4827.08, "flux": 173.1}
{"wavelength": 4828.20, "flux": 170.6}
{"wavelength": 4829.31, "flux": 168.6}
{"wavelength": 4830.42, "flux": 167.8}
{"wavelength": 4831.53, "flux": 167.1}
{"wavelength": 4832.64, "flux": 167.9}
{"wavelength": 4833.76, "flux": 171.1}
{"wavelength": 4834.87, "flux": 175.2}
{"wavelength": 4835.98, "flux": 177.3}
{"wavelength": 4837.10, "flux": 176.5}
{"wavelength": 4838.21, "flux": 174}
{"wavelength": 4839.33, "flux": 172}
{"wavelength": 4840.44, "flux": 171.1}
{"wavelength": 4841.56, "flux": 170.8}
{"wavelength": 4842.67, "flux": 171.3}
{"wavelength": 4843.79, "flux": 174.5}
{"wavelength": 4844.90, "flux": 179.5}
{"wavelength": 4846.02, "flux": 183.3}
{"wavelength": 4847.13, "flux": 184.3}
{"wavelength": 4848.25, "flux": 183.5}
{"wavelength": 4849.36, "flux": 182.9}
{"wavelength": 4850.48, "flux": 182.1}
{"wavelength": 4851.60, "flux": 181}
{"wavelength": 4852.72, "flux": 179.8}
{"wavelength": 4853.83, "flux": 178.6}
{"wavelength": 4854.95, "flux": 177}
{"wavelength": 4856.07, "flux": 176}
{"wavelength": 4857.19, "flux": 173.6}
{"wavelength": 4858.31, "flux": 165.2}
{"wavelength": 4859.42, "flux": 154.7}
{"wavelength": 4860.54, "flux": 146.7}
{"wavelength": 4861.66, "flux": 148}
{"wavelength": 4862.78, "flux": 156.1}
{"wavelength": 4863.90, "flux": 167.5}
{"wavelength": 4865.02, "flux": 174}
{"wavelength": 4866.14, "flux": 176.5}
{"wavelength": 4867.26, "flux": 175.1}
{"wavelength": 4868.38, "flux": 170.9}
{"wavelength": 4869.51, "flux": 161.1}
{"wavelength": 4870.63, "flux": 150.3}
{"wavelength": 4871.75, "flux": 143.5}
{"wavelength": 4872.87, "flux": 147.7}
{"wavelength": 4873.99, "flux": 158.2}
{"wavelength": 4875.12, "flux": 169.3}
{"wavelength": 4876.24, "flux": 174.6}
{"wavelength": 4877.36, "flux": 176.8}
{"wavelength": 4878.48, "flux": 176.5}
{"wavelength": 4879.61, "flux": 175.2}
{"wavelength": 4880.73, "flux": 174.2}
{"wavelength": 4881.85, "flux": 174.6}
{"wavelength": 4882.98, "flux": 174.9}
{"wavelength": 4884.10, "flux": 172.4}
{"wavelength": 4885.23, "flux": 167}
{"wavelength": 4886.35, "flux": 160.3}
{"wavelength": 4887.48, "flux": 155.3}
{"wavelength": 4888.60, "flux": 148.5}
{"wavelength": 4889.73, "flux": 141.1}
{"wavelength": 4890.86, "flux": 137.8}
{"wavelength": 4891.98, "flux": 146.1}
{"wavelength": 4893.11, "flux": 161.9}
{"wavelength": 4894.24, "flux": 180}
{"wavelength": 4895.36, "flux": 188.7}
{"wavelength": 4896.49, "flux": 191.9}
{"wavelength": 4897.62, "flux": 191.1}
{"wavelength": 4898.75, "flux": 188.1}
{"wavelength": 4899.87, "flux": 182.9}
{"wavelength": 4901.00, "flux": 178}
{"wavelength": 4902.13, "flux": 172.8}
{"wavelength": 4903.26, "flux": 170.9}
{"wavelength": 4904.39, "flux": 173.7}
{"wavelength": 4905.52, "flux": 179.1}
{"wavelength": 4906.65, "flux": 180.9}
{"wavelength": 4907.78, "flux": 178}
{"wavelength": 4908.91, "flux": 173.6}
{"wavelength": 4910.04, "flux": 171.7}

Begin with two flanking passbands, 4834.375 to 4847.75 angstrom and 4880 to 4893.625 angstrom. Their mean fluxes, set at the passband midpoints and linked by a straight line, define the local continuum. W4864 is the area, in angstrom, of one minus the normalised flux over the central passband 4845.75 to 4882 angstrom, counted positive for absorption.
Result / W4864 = -0.4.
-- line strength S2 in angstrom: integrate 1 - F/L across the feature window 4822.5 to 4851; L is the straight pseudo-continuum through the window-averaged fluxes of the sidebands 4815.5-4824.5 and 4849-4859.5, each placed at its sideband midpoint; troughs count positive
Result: 0.7 angstrom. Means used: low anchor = 181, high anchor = 176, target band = 174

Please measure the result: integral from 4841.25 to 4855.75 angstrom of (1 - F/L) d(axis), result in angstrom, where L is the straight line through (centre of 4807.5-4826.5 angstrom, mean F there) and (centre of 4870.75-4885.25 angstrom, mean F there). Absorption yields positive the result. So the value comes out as -0.4 angstrom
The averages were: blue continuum 181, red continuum 168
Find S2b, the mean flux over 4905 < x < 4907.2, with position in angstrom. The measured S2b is 180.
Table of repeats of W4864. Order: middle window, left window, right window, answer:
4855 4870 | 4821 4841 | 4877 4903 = 0.5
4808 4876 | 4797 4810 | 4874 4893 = 0.1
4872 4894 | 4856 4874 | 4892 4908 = 0.9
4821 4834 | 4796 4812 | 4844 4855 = 0.9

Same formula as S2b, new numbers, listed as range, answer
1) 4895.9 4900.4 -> 189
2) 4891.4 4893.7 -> 154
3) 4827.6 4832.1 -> 169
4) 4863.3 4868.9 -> 173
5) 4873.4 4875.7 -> 163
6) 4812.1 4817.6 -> 189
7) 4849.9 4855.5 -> 180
